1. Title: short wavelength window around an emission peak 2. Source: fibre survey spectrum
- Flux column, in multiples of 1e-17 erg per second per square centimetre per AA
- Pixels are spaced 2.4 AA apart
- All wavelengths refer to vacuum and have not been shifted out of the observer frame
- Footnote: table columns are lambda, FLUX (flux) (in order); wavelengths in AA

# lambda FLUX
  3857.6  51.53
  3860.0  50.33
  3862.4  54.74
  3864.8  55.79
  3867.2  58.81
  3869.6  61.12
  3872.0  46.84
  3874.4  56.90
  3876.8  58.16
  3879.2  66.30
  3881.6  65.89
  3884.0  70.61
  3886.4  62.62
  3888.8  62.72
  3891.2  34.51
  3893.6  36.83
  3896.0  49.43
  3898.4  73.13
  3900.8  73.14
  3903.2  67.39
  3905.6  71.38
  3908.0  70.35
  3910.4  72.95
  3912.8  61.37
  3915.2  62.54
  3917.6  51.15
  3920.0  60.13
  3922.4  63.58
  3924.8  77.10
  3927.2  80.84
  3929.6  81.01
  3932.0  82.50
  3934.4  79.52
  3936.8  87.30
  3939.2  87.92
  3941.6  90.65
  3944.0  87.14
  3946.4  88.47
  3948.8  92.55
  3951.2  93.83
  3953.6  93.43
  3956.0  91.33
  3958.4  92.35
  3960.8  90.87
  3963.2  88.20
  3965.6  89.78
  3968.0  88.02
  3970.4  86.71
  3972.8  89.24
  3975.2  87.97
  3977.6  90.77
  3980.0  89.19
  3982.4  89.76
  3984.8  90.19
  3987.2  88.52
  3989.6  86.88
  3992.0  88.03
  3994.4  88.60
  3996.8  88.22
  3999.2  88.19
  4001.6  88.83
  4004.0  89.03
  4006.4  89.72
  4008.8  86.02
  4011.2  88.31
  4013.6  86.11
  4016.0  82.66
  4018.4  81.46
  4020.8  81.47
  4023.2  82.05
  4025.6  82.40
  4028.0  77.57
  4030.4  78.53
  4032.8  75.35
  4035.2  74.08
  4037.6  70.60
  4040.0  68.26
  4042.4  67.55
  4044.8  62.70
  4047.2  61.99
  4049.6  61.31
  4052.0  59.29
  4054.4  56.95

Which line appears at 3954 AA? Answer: Lyman alpha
